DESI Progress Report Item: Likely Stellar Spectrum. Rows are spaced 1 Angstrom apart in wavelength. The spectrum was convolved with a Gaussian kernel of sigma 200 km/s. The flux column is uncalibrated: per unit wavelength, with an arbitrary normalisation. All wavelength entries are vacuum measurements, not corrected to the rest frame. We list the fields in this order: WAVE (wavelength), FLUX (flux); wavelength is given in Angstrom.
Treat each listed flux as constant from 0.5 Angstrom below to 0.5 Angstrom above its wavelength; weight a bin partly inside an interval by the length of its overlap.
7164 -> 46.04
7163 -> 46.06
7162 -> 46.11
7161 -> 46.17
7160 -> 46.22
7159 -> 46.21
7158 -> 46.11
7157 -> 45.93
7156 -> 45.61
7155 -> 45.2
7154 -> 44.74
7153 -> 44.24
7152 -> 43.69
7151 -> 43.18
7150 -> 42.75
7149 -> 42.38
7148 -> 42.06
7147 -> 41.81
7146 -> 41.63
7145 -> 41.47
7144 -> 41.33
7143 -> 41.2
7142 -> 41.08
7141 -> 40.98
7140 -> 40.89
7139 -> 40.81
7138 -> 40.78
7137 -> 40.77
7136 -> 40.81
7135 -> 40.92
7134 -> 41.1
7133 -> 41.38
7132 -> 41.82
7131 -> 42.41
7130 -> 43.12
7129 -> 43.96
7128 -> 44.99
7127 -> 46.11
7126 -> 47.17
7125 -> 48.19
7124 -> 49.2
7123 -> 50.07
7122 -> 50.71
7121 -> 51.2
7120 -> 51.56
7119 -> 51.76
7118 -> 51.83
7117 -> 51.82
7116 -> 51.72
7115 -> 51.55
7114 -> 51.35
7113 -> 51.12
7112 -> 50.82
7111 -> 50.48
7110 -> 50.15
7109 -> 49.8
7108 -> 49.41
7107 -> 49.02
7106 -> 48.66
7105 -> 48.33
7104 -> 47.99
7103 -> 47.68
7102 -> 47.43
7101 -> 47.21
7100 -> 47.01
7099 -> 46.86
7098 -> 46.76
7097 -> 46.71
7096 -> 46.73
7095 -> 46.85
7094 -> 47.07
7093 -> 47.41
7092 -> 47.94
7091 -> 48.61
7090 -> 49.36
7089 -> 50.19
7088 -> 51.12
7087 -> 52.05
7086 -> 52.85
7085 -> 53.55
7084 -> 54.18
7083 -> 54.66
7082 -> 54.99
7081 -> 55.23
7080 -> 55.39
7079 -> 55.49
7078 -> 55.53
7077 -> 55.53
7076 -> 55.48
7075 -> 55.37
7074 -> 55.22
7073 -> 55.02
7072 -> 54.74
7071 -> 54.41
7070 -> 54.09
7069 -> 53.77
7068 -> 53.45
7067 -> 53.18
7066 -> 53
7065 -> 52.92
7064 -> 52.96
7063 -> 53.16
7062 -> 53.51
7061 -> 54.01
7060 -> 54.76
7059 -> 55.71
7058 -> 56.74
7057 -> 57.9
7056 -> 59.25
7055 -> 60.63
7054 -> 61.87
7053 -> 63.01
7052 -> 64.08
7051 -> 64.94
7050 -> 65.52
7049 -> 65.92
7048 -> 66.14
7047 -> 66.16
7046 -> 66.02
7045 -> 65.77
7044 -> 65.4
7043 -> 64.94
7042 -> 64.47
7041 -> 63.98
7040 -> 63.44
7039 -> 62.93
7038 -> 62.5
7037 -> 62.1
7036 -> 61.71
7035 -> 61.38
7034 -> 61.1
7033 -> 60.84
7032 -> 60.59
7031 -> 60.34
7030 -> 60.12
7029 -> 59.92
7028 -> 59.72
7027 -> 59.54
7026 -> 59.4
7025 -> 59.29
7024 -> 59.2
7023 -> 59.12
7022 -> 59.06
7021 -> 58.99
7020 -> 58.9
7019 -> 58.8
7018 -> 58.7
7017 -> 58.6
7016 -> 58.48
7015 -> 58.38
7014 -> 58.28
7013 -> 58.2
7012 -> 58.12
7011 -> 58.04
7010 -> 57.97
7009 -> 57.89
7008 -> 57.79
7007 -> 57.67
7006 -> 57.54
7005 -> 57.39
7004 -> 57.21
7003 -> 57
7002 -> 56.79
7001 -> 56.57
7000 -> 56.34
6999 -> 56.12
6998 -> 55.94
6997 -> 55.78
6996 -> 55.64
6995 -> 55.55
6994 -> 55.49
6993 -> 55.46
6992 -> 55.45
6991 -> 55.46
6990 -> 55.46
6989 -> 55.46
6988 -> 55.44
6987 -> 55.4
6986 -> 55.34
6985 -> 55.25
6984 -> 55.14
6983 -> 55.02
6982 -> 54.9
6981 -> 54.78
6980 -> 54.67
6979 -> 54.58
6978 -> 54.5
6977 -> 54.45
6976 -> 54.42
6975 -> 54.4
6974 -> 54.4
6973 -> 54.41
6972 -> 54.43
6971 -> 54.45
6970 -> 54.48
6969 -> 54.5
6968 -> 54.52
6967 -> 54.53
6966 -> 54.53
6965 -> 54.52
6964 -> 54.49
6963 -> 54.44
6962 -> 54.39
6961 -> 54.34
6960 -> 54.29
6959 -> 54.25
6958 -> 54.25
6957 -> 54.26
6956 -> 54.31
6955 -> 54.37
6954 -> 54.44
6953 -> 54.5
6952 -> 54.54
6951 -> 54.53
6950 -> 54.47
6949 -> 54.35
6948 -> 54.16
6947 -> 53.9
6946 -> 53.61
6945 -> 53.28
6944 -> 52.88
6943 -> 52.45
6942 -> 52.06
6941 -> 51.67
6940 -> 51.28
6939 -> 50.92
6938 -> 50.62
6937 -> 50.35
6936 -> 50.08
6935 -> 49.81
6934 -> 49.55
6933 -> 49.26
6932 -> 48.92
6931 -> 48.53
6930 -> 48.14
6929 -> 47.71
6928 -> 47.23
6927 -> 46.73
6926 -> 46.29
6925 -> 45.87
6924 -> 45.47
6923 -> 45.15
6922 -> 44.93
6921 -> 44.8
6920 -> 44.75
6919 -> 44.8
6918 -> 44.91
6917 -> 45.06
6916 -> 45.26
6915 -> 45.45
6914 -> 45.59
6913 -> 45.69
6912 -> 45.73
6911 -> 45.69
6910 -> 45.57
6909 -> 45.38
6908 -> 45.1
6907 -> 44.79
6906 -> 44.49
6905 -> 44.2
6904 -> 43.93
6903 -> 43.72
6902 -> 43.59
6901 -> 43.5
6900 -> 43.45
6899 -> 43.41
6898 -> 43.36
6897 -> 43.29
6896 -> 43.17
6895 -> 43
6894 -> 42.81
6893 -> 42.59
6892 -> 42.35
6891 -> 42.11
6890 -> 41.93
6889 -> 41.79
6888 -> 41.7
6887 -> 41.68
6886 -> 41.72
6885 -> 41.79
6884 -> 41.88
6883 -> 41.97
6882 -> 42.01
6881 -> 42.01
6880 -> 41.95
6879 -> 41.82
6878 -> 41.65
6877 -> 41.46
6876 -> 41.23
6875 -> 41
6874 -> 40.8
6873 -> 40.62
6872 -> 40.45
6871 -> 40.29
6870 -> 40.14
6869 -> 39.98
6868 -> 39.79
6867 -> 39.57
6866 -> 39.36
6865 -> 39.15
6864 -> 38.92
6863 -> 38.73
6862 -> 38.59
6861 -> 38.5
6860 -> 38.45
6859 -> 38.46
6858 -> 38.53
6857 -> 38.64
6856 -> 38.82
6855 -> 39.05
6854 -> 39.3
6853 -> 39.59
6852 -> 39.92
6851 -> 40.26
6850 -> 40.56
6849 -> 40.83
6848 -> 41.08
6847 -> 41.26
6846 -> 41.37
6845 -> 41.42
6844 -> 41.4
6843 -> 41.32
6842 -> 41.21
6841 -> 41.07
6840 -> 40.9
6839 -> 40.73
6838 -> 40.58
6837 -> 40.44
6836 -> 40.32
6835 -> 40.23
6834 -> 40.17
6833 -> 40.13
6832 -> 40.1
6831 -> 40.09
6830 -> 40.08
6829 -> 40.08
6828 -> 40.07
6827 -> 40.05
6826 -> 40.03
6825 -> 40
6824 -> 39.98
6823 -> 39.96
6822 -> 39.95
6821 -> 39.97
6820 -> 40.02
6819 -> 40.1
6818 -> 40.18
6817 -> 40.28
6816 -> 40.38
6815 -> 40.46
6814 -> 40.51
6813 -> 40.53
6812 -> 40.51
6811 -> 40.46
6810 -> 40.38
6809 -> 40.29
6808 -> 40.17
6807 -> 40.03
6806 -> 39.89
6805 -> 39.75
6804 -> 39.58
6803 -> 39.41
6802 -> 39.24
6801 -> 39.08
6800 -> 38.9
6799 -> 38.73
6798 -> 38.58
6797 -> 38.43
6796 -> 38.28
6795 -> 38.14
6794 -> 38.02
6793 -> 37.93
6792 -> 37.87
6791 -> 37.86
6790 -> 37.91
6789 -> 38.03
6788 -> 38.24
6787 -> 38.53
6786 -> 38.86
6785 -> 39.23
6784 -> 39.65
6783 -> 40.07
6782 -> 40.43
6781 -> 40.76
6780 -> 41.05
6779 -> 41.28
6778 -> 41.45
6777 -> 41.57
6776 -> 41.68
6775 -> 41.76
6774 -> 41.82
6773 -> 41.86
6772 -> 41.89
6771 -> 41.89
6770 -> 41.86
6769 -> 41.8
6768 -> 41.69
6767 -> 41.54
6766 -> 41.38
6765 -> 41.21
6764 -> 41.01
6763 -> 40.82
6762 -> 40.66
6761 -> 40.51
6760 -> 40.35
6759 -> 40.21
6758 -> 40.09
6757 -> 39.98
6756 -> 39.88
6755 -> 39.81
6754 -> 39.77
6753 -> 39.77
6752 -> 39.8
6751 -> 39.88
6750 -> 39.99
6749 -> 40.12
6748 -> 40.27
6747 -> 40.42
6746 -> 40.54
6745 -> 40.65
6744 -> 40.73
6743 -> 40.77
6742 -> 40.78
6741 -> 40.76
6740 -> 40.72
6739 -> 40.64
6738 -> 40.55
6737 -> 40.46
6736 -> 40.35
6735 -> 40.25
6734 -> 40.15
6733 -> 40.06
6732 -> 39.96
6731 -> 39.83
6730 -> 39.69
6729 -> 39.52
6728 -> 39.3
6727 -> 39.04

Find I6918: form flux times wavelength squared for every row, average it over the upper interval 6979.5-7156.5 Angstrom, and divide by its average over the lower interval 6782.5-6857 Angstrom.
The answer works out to 1.4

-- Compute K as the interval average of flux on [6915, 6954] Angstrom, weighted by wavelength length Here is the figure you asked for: 49.6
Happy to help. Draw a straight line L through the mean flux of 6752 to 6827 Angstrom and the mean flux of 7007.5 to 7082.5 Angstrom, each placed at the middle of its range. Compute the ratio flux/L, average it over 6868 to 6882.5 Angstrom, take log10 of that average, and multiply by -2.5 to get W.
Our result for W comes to 0.133 mag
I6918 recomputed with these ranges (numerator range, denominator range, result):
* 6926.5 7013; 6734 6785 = 1.41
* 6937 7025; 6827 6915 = 1.38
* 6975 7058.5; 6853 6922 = 1.45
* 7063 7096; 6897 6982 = 1.10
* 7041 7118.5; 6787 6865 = 1.47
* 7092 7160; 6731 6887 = 1.25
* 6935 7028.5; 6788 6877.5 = 1.45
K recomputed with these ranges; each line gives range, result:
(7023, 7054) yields 62.6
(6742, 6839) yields 40.1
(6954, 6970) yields 54.4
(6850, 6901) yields 40.9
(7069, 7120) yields 51.1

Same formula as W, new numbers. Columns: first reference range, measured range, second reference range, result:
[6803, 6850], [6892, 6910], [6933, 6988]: 0.10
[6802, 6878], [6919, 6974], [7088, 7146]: -0.21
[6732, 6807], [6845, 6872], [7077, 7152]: 0.06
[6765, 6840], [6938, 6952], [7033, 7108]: -0.10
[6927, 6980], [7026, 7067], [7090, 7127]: -0.20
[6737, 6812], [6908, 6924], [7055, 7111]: 0.01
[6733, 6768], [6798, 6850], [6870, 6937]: 0.05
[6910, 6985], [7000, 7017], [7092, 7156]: -0.17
